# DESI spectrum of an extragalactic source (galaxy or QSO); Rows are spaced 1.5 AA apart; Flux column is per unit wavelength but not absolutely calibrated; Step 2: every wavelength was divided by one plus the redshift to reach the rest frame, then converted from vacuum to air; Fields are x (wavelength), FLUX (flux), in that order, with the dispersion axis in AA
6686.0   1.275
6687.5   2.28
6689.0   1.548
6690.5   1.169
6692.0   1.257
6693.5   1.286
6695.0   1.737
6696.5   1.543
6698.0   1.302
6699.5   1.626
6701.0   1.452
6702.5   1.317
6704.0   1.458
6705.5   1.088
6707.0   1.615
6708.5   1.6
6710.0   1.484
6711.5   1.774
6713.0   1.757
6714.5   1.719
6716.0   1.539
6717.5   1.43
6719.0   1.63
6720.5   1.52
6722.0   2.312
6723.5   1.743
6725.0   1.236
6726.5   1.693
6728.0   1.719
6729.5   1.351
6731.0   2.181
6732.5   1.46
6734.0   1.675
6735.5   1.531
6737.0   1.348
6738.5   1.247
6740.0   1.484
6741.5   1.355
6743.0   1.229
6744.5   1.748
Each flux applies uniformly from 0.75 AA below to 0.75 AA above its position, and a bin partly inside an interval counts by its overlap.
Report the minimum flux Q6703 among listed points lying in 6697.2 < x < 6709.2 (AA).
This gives 1.088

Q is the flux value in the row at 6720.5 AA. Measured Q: 1.52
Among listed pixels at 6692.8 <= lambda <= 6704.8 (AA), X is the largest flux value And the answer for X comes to 1.737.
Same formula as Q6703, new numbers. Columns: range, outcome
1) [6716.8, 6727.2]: 1.236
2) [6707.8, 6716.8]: 1.484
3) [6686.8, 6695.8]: 1.169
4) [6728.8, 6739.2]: 1.247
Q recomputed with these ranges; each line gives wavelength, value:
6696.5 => 1.543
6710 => 1.484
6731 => 2.181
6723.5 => 1.743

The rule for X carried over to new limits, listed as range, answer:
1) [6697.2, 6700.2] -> 1.626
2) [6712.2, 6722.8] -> 2.312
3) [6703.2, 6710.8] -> 1.615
